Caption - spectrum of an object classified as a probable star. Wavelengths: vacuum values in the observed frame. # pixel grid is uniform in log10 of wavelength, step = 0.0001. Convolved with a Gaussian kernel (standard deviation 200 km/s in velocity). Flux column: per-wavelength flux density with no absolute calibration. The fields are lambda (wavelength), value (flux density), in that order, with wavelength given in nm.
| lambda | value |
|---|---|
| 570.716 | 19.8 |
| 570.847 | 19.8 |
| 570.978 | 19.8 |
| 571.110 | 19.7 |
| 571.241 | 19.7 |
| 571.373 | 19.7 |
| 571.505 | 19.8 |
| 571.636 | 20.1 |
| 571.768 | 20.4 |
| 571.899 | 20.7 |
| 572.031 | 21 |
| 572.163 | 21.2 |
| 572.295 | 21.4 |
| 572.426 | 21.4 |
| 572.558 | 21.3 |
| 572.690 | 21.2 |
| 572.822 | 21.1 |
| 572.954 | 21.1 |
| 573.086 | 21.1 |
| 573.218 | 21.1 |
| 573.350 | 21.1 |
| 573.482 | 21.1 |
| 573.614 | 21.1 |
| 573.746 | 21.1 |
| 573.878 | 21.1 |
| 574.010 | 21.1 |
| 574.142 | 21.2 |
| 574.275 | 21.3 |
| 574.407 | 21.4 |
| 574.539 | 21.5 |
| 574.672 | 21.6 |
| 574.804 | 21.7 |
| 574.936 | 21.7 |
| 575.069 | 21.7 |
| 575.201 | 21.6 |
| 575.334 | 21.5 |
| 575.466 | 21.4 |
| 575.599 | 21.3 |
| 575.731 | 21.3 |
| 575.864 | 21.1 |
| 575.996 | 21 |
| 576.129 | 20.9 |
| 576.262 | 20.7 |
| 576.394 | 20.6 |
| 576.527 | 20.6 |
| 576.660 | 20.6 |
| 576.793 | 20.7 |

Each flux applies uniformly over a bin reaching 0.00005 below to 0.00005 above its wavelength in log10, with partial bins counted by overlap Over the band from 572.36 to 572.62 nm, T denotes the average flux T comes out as 21.4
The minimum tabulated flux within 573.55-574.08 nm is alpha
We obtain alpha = 21.1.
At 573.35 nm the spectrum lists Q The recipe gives 21.1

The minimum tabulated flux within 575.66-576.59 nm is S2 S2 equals 20.6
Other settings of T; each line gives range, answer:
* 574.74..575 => 21.7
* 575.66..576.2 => 21.1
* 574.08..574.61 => 21.3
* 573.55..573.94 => 21.1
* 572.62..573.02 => 21.1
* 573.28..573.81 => 21.1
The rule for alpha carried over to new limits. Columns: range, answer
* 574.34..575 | 21.4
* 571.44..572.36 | 19.8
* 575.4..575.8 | 21.3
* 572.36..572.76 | 21.2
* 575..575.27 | 21.6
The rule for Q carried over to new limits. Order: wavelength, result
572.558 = 21.3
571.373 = 19.7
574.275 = 21.3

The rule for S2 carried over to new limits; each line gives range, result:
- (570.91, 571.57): 19.7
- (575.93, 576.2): 20.9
